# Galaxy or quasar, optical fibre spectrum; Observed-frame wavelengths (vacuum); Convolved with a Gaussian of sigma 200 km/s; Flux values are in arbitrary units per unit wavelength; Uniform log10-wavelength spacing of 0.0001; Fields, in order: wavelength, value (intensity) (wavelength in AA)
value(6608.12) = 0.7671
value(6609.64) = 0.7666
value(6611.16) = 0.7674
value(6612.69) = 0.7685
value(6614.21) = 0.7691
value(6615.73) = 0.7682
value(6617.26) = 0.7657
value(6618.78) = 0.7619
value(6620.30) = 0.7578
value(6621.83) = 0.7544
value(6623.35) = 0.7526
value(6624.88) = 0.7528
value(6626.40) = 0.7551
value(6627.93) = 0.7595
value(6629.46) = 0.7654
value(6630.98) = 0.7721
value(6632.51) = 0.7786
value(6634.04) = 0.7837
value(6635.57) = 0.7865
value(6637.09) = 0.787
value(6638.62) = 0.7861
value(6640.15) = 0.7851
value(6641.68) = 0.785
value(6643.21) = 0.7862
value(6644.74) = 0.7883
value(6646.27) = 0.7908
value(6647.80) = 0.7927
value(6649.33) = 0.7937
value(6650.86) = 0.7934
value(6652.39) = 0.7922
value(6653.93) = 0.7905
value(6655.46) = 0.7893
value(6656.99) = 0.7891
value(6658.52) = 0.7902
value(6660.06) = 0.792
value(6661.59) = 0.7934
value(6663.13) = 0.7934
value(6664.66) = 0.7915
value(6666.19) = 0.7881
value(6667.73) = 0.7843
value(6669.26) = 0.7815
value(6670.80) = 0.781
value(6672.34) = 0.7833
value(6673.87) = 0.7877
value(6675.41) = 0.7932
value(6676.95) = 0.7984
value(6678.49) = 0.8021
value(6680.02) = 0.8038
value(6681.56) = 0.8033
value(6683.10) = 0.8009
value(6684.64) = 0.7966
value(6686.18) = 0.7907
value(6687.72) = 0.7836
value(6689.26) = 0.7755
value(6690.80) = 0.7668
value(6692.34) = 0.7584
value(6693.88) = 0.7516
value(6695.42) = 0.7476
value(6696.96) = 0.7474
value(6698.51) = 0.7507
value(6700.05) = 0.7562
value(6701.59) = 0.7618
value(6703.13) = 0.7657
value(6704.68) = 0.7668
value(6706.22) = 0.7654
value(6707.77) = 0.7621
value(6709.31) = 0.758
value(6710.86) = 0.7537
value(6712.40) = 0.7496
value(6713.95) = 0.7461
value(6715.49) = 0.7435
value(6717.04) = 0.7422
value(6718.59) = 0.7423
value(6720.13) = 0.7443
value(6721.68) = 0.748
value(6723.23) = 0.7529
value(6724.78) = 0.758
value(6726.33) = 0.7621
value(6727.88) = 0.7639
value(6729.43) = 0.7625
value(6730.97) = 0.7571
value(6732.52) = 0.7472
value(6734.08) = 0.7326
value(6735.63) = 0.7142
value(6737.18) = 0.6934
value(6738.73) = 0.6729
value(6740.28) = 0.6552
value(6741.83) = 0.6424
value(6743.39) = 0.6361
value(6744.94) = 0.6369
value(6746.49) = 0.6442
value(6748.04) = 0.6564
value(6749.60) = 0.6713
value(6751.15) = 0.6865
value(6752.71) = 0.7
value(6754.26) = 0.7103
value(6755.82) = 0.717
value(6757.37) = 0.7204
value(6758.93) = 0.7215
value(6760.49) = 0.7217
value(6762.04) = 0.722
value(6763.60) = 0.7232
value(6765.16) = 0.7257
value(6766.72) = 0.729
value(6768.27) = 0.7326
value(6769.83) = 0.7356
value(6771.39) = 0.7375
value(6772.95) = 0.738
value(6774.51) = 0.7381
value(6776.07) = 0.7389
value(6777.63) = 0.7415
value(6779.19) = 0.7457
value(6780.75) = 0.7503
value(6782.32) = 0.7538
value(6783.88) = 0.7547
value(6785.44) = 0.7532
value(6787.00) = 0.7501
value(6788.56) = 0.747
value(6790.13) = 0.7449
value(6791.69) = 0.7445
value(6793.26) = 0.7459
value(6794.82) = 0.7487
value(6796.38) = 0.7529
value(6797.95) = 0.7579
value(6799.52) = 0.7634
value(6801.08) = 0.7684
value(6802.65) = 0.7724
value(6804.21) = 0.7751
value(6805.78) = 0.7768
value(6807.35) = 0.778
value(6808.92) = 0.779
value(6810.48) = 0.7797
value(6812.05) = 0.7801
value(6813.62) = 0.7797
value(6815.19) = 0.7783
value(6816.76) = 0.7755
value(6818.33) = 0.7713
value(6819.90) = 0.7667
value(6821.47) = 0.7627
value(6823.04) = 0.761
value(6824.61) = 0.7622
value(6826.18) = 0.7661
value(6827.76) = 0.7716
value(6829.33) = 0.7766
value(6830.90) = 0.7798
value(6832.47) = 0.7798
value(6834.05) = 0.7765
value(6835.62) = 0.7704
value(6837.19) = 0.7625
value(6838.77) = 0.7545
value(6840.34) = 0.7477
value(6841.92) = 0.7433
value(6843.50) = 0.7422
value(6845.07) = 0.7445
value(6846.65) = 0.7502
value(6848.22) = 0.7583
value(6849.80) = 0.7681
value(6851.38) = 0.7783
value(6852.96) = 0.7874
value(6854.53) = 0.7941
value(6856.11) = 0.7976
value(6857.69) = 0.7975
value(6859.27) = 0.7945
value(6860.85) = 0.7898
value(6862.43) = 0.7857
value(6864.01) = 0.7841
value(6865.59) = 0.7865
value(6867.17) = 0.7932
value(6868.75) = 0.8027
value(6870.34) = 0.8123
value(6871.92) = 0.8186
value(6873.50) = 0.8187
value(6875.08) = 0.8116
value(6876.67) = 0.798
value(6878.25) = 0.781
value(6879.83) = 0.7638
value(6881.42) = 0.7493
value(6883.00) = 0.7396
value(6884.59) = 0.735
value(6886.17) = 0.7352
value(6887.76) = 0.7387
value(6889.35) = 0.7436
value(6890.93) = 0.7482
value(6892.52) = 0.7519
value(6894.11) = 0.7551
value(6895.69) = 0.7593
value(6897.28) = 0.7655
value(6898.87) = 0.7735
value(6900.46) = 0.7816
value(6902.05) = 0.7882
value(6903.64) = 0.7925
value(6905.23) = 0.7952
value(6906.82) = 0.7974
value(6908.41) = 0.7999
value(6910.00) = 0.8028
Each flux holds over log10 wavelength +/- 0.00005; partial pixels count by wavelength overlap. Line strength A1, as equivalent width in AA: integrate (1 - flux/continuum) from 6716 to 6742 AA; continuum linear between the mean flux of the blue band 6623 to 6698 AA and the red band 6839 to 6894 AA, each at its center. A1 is 1.6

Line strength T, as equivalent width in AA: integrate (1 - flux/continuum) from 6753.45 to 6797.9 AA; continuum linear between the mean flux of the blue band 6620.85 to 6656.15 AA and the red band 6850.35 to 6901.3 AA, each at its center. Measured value 2.30 AA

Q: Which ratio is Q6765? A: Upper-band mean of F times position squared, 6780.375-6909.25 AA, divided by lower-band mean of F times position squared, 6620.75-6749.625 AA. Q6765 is 1.06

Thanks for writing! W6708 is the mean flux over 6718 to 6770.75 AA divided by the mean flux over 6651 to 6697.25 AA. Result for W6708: 0.9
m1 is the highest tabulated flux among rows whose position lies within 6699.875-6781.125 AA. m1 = 0.7668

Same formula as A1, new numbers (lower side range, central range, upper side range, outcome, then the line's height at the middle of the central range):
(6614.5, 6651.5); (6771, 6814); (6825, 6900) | 0.9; 0.773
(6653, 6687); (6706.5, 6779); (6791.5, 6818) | 5.3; 0.779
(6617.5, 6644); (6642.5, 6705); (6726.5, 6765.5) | -3.1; 0.745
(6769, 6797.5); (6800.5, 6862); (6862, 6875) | 0.4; 0.777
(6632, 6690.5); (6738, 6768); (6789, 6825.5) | 3.3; 0.775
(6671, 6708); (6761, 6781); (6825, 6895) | 1.0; 0.774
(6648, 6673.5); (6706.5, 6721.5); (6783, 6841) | 0.6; 0.781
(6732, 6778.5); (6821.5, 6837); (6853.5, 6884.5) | -0.2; 0.76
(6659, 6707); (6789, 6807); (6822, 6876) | 0.4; 0.779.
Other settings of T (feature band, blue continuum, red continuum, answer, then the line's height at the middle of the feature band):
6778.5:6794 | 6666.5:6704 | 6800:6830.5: 0.5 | 0.774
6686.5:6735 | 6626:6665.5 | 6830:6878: 1.7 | 0.784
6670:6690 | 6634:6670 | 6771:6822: -0.2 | 0.783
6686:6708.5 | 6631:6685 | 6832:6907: 0.7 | 0.787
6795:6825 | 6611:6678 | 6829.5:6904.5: 0.2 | 0.775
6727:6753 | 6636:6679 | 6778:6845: 2.8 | 0.775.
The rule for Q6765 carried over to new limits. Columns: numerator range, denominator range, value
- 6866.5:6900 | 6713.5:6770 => 1.12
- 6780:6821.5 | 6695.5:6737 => 1.04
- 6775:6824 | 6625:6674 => 1.01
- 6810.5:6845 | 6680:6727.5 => 1.04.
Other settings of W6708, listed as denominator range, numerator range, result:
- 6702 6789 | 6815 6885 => 1.07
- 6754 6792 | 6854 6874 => 1.08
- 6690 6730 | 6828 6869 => 1.03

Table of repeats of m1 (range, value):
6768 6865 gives 0.7976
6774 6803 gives 0.7724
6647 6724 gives 0.8038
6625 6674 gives 0.7937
